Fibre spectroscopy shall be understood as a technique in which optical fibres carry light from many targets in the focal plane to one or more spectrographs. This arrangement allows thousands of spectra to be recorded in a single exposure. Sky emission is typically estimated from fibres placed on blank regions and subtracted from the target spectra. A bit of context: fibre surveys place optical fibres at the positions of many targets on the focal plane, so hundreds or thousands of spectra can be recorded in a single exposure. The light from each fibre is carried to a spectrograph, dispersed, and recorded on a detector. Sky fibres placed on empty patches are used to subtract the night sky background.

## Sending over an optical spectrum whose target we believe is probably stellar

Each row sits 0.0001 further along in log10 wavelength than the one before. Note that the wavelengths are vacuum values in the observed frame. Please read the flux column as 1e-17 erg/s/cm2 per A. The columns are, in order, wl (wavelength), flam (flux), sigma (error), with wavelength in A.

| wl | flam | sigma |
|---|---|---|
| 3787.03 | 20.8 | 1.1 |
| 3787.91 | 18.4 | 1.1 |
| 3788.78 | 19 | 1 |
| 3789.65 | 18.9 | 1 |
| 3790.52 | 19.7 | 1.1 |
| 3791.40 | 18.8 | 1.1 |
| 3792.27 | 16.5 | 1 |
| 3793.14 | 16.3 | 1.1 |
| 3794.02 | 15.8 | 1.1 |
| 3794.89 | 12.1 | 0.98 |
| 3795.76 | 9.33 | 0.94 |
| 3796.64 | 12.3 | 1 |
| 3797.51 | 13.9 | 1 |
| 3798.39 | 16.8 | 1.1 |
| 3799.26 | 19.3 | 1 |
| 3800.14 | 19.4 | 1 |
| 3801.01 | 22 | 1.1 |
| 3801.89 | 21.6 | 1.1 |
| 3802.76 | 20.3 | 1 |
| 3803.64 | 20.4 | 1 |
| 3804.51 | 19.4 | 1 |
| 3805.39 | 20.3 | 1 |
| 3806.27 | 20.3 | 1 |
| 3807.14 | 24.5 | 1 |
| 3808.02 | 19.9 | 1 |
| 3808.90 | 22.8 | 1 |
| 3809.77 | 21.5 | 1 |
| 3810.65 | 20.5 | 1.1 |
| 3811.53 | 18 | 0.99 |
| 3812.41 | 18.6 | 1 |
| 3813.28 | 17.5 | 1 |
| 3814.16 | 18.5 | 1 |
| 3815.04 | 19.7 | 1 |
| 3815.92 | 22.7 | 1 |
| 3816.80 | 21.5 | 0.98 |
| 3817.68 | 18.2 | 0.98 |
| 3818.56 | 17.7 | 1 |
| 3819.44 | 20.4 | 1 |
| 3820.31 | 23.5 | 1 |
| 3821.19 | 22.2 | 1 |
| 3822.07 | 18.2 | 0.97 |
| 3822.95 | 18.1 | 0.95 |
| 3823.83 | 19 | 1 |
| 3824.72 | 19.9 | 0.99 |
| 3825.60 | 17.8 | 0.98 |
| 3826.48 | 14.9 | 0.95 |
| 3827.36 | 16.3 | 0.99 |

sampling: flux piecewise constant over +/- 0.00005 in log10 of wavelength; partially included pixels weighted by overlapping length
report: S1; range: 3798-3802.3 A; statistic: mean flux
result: 19.8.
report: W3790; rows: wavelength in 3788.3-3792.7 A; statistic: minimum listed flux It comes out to 16.5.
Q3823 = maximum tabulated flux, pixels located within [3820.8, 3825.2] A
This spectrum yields 22.2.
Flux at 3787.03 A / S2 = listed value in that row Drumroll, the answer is 20.8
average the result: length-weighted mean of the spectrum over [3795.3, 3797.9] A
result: 11.8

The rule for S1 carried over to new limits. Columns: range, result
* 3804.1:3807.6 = 21.1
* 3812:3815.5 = 18.6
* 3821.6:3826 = 18.6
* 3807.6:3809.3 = 21.3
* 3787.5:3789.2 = 18.7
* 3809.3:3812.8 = 19.7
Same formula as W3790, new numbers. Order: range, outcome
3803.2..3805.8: 19.4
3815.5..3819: 17.7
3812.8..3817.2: 17.5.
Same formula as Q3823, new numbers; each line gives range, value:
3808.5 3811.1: 22.8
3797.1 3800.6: 19.4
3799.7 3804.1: 22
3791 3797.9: 18.8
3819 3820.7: 23.5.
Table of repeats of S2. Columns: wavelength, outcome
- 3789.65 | 18.9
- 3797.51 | 13.9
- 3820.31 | 23.5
